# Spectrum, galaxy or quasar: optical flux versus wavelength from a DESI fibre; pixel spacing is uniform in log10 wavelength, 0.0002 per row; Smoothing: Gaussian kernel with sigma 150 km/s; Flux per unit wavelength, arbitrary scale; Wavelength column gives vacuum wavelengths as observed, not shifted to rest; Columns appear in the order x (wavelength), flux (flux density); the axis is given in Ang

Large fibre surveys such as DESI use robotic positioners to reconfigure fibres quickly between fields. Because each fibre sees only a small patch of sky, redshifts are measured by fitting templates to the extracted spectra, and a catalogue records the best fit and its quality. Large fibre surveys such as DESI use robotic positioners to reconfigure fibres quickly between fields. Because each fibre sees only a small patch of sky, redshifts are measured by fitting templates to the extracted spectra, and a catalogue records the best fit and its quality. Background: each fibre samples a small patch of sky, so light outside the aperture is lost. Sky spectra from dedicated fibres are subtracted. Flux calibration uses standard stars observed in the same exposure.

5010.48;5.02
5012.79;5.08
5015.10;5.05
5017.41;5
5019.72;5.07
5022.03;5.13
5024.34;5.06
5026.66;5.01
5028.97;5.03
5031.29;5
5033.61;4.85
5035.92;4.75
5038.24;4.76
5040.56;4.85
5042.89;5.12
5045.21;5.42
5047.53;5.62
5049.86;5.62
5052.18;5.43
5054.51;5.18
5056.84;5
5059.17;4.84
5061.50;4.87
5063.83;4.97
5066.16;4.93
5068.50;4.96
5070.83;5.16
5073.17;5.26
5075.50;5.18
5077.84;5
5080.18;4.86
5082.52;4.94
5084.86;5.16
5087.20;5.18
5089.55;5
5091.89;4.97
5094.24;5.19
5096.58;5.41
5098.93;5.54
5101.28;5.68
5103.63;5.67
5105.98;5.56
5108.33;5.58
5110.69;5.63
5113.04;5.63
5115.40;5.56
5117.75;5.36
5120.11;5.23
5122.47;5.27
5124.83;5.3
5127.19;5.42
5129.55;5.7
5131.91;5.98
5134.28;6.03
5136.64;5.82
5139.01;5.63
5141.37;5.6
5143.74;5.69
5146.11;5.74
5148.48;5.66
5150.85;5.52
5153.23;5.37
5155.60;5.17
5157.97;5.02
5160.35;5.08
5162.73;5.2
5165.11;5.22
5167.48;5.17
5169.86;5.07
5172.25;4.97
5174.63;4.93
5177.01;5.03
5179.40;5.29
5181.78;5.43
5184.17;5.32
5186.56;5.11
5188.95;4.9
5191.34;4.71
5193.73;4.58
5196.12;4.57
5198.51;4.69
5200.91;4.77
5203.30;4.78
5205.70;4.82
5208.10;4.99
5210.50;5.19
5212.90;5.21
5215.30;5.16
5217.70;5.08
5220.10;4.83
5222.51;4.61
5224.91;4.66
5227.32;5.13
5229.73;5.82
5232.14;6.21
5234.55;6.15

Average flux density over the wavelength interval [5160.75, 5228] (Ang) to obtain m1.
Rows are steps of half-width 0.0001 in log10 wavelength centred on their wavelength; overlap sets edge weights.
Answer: 4.98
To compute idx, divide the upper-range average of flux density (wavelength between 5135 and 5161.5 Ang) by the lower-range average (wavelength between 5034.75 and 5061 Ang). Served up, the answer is 1.07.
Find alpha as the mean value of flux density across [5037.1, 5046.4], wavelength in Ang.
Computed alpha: 5.04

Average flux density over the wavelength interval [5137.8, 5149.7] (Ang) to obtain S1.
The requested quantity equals 5.67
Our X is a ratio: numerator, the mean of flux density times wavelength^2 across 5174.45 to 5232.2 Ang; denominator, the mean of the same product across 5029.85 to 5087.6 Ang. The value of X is 1.04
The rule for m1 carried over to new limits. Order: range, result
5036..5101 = 5.13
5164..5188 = 5.15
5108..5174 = 5.44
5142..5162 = 5.4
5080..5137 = 5.43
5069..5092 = 5.07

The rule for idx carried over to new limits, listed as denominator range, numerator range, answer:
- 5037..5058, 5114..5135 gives 1.06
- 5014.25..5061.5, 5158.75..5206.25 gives 0.98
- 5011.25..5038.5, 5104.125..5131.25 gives 1.10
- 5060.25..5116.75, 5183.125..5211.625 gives 0.93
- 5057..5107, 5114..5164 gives 1.07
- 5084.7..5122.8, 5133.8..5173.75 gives 1.00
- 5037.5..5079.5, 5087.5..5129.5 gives 1.06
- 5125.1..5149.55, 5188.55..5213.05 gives 0.84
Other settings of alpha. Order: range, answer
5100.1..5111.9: 5.62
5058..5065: 4.9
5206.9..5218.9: 5.13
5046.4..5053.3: 5.56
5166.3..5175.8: 5.03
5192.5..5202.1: 4.65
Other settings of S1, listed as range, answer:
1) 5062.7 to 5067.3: 4.95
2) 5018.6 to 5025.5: 5.09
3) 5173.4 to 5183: 5.17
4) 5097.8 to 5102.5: 5.61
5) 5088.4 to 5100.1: 5.22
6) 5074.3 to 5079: 5.1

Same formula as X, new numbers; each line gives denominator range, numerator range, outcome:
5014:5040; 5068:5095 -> 1.04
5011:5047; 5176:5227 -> 1.05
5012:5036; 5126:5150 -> 1.19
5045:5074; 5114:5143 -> 1.11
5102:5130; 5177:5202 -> 0.93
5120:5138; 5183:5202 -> 0.88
